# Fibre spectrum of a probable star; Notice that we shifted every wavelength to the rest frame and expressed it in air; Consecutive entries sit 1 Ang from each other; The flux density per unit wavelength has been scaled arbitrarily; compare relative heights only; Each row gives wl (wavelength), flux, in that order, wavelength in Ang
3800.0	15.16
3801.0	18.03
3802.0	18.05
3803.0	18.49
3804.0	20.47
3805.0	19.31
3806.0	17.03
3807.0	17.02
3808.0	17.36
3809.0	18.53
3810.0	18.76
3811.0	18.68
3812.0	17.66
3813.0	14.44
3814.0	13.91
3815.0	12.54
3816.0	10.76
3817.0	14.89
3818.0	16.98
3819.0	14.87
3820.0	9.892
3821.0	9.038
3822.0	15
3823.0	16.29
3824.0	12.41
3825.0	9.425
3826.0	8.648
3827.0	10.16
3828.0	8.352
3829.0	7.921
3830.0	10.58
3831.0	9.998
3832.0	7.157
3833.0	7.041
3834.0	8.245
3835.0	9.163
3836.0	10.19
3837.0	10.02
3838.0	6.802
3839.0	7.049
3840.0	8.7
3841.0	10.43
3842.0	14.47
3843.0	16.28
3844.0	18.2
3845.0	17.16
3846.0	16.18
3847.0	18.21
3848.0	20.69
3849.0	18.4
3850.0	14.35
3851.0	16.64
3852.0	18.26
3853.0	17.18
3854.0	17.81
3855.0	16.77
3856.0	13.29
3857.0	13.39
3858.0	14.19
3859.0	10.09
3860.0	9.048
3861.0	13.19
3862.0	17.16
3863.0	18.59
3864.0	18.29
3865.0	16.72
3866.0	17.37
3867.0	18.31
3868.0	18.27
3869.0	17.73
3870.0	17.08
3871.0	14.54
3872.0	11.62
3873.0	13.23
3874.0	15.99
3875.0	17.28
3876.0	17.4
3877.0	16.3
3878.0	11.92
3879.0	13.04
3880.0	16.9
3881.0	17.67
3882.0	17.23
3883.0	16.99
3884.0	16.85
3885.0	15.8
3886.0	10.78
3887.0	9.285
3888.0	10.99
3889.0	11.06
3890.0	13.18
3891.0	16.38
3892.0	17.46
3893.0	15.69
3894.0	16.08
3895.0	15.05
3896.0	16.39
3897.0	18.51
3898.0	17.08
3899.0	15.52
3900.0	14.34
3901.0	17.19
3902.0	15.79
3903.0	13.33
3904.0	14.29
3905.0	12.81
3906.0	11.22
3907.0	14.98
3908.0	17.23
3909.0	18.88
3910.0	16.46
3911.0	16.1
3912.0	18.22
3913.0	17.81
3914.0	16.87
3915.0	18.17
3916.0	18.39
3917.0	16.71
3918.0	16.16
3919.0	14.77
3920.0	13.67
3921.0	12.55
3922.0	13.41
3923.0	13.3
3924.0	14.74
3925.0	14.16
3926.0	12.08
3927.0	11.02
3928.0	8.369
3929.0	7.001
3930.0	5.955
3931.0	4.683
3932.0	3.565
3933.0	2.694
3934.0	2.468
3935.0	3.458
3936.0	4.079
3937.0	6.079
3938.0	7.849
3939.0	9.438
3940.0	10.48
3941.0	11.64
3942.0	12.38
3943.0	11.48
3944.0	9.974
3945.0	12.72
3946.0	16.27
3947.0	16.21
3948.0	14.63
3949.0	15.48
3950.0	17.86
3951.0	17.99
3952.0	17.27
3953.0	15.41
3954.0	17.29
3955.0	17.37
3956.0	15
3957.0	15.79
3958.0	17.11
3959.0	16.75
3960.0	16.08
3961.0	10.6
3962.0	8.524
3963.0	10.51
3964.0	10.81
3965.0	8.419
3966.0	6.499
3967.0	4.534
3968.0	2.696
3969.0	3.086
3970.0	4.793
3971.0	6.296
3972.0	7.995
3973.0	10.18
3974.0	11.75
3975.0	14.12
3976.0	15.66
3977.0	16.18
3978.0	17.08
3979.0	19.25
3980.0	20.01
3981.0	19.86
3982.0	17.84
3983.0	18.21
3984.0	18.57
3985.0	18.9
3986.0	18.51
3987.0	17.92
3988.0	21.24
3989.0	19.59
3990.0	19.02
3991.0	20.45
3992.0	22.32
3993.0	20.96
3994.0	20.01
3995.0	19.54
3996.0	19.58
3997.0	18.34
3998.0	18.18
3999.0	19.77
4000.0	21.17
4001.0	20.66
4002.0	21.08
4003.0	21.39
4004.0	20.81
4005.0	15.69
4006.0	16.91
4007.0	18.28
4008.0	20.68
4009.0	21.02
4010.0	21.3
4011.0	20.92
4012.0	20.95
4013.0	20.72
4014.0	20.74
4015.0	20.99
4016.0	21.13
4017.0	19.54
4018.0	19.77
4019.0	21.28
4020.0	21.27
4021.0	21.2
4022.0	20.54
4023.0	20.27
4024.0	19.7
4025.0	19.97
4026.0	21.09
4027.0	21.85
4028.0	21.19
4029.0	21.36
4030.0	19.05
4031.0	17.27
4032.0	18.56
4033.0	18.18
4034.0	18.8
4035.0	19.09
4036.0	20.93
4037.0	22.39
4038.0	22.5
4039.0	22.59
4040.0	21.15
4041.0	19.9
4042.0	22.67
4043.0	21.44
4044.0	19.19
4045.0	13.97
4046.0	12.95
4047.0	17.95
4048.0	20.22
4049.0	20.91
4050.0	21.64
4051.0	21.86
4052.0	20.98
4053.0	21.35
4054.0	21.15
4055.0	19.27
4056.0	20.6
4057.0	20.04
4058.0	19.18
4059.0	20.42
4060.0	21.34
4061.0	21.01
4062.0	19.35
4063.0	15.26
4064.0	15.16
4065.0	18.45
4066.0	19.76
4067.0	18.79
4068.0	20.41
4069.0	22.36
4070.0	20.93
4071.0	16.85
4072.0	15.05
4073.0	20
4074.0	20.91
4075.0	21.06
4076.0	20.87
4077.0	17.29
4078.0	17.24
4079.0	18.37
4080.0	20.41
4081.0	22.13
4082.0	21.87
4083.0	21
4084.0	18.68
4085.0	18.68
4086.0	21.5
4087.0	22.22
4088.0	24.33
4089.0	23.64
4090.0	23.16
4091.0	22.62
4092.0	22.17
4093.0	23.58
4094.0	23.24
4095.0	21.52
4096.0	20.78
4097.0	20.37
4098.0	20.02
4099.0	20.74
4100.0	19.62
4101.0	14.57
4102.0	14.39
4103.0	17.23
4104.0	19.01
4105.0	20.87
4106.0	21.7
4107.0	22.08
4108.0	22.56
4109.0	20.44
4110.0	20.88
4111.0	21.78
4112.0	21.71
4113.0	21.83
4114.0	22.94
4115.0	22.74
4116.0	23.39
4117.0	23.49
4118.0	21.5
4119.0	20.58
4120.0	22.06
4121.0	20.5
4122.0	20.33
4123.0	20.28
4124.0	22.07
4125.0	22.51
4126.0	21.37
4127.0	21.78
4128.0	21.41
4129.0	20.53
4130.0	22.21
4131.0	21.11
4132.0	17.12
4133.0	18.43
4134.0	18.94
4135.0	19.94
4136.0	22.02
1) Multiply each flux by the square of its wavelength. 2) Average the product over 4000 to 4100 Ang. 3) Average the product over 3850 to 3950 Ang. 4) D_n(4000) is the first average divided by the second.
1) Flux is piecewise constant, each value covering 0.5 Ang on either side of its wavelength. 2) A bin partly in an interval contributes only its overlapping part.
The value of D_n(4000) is 1.6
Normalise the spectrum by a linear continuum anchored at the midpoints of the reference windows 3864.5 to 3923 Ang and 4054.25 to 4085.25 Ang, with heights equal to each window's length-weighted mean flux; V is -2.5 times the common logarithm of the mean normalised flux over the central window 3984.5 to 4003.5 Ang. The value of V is -0.125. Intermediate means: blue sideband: 15.5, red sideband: 19.5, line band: 19.9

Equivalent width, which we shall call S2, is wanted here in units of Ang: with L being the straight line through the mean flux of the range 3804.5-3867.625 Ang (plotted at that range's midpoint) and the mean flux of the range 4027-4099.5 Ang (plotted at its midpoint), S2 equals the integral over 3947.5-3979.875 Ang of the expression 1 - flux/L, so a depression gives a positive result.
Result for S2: 8.8 Ang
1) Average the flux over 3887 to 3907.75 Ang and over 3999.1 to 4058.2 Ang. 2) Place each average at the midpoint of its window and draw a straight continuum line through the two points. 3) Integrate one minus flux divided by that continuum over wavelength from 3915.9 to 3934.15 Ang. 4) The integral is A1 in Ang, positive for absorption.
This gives 5.76 Ang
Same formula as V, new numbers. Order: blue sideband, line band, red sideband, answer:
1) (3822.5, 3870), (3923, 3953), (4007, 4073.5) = 0.495 mag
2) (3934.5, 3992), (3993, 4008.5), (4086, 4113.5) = -0.246 mag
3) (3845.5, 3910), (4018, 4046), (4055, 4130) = -0.056 mag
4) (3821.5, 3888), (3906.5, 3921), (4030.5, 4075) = -0.067 mag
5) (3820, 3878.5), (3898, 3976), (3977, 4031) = 0.354 mag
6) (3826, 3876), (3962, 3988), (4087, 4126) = 0.334 mag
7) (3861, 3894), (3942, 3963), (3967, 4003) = 0.096 mag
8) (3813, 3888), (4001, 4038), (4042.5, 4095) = -0.087 mag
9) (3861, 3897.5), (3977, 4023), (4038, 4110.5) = -0.081 mag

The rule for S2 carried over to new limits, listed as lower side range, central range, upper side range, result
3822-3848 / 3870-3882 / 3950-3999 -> -2.6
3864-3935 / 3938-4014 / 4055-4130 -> 4.9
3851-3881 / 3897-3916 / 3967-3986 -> -1.6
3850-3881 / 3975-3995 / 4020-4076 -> -0.6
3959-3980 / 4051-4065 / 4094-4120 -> -2.1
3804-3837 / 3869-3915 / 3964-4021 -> -2.0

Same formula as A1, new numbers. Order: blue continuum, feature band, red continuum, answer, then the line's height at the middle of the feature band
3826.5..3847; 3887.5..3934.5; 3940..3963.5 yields -2.1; 13.2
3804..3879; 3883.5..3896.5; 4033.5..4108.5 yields 1.0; 15.4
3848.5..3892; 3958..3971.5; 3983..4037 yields 7.1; 18.5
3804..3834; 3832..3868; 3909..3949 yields -3.7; 12.9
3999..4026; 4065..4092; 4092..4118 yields 0.4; 20.7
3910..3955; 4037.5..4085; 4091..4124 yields -2.7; 18.7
